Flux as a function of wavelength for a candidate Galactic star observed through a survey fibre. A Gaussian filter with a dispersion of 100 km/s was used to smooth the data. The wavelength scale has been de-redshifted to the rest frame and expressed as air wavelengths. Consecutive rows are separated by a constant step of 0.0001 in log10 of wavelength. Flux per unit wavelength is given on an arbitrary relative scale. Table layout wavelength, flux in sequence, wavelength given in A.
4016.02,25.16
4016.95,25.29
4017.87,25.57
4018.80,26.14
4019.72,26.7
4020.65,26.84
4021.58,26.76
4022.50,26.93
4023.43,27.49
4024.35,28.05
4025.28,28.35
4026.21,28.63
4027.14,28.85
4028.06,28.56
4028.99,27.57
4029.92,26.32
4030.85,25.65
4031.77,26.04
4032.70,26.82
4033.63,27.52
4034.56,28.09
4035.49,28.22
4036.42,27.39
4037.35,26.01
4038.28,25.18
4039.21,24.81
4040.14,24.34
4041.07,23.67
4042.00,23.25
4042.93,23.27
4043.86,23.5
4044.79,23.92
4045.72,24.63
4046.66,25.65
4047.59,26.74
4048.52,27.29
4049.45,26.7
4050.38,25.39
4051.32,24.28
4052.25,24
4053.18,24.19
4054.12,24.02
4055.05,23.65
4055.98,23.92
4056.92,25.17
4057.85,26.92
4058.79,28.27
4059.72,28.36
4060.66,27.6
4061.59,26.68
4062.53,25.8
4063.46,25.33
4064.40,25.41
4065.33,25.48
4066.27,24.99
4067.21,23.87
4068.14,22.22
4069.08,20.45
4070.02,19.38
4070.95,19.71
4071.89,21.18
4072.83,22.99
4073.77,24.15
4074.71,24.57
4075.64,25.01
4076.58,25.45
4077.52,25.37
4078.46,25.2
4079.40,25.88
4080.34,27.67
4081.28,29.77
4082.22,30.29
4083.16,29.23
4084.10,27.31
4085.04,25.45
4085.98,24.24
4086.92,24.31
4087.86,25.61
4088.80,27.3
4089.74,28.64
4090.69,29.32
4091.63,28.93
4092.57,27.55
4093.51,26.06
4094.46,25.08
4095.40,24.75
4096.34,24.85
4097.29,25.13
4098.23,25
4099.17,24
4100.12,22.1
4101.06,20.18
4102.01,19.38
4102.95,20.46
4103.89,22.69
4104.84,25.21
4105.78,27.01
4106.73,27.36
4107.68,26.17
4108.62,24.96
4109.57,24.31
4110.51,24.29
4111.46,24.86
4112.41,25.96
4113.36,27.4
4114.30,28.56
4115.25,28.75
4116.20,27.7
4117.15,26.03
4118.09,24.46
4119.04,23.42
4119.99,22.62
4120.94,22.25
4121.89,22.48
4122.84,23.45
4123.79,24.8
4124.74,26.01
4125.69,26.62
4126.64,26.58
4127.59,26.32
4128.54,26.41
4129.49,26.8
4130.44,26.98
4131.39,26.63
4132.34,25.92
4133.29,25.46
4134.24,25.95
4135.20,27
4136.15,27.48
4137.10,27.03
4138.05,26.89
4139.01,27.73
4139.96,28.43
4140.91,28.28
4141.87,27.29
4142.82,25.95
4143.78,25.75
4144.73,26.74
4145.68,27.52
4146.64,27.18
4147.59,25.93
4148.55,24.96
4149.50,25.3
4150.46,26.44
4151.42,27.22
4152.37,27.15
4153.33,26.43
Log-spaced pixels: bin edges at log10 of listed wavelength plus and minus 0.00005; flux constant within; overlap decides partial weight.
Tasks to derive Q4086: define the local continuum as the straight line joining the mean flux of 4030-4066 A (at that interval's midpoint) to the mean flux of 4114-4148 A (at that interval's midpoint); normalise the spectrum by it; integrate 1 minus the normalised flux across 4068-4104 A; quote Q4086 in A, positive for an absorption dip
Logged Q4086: 1.5 A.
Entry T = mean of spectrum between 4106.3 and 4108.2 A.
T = 26.7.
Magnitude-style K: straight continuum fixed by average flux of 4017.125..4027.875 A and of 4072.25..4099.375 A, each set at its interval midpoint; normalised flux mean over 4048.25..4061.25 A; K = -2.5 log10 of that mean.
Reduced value 0.04 mag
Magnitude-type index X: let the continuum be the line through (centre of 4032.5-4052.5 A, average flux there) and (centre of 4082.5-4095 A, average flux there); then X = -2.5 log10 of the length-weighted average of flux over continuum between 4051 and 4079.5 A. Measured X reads 0.07 mag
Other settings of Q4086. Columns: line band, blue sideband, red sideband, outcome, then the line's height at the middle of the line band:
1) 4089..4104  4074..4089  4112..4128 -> 0.8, 26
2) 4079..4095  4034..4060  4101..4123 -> -1.5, 24.9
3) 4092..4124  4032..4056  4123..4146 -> 1.9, 26.2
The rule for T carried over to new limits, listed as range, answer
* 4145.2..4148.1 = 26.9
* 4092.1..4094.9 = 26.2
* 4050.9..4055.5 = 24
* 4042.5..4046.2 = 23.8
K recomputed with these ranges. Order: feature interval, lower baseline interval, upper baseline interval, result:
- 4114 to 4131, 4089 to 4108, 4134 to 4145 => 0.028 mag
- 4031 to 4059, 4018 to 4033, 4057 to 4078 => 0.023 mag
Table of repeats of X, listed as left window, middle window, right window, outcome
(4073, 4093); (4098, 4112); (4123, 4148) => 0.12 mag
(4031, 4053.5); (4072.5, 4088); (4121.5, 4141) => -0.01 mag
